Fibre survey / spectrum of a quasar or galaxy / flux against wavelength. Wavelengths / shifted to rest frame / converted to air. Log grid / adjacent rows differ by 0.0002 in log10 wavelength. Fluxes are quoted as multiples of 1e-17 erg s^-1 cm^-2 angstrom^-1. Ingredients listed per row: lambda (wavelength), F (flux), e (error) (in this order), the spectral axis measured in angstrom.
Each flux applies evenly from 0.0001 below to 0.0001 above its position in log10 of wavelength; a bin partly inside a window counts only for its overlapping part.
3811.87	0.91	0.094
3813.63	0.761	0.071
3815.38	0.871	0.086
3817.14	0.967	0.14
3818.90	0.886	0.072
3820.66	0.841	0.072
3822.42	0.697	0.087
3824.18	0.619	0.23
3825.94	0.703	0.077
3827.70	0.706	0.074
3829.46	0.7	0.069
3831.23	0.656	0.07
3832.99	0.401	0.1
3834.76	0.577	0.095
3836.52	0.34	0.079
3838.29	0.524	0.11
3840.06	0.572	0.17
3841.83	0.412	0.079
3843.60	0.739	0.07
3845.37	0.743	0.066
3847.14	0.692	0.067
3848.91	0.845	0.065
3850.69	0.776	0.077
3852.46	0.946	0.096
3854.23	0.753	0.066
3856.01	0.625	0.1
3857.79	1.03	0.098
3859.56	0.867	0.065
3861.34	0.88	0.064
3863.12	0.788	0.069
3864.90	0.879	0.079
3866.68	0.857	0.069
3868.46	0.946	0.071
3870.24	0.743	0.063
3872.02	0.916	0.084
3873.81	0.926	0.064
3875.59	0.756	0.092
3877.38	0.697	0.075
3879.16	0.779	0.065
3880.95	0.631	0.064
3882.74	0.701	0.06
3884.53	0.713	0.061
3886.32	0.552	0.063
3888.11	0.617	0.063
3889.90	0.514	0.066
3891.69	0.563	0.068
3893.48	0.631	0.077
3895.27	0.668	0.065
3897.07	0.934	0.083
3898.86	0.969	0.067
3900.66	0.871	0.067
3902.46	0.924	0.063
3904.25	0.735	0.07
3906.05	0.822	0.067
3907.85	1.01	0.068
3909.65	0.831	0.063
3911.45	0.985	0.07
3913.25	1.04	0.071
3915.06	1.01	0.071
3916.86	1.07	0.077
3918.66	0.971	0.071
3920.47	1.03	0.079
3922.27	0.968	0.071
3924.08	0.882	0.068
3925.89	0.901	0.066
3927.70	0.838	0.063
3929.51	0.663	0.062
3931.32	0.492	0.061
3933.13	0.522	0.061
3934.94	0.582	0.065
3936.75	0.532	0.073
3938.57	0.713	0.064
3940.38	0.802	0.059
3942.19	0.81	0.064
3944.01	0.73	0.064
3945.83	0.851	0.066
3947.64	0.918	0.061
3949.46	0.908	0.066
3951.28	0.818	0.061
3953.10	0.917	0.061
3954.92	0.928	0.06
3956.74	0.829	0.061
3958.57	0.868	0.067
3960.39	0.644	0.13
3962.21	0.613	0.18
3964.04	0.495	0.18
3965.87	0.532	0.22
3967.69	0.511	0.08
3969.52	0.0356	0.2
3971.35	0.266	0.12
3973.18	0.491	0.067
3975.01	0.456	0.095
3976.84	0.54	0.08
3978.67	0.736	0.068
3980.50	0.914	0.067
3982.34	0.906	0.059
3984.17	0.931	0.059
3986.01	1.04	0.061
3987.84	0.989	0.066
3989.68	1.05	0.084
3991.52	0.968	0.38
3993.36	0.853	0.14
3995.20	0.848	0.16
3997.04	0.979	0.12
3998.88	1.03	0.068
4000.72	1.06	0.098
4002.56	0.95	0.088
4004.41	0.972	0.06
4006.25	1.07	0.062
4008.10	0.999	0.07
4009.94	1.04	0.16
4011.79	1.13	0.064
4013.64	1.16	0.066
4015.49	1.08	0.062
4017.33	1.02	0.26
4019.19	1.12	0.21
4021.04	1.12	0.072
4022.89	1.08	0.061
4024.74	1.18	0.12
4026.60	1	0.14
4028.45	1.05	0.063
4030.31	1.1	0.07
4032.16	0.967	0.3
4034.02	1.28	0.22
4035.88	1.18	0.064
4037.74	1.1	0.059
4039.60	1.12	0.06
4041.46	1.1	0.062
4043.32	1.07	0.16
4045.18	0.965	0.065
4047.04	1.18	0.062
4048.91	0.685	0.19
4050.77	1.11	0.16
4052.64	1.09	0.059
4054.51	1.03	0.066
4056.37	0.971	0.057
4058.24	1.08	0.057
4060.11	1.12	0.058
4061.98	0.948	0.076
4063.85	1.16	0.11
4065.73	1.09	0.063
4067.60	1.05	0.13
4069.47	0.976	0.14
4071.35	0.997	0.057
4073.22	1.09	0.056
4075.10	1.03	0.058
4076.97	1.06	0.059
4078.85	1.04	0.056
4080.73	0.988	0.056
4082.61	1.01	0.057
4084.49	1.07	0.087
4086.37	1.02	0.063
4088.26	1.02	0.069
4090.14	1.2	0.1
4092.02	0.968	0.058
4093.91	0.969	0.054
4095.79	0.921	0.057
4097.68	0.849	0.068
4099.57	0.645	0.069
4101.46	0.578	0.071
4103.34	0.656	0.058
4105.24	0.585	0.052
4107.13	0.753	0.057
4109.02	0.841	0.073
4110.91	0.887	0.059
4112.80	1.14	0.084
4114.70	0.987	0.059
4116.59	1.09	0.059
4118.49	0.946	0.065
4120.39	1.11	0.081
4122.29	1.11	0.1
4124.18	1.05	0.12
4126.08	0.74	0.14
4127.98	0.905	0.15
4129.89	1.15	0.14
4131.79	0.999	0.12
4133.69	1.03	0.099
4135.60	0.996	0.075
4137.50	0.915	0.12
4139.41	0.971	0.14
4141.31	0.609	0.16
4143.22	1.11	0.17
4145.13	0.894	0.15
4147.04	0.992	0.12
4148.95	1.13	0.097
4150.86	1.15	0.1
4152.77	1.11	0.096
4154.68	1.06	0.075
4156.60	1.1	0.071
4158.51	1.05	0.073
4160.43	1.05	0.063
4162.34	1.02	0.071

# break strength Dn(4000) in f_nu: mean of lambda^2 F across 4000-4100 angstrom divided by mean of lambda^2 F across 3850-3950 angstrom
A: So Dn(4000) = 1.40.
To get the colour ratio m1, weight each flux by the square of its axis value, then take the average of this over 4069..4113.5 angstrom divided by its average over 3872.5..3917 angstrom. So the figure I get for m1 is 1.29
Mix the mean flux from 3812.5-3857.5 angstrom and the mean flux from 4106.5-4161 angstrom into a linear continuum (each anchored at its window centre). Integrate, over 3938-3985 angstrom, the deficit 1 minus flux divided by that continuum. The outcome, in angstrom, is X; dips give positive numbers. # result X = 7.2 angstrom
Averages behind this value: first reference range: 0.7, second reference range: 0.997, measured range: 0.698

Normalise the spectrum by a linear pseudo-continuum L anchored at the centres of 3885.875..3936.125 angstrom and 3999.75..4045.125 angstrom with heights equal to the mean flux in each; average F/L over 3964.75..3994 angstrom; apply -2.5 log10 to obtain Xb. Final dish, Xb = 0.37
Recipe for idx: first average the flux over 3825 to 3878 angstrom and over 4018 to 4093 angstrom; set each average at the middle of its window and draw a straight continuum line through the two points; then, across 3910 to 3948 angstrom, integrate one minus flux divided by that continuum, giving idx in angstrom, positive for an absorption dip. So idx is 1.4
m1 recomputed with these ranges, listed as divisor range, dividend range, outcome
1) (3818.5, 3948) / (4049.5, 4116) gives 1.40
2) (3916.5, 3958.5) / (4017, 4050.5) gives 1.39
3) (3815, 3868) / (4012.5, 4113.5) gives 1.54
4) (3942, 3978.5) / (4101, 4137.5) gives 1.53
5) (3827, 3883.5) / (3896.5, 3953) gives 1.19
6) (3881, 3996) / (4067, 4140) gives 1.35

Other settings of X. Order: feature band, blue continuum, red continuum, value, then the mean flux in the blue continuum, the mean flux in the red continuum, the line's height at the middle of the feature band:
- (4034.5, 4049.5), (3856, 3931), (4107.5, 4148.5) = -2.37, 0.827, 0.974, 0.92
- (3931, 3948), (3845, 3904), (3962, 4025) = 2.68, 0.78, 0.862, 0.825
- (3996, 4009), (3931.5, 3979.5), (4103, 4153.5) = -4.78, 0.653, 0.961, 0.737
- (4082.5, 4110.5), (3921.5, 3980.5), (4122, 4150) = 1.21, 0.684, 0.971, 0.91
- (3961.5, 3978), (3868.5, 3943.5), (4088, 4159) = 7.83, 0.79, 0.952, 0.837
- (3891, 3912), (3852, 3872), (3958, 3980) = -3.05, 0.848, 0.518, 0.726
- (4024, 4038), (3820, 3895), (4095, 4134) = -4.45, 0.71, 0.902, 0.839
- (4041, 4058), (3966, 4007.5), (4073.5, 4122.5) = -2.80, 0.797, 0.941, 0.878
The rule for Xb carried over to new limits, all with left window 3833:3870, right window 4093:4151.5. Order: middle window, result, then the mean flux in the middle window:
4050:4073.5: -0.19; 1.05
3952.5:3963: 0.01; 0.799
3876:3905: 0.06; 0.719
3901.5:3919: -0.21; 0.939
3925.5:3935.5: 0.20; 0.657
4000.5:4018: -0.23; 1.05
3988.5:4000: -0.15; 0.957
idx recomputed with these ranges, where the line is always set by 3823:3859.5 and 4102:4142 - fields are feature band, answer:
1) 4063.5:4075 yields -2.29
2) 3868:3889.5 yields -0.99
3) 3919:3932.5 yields -1.37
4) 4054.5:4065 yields -2.22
